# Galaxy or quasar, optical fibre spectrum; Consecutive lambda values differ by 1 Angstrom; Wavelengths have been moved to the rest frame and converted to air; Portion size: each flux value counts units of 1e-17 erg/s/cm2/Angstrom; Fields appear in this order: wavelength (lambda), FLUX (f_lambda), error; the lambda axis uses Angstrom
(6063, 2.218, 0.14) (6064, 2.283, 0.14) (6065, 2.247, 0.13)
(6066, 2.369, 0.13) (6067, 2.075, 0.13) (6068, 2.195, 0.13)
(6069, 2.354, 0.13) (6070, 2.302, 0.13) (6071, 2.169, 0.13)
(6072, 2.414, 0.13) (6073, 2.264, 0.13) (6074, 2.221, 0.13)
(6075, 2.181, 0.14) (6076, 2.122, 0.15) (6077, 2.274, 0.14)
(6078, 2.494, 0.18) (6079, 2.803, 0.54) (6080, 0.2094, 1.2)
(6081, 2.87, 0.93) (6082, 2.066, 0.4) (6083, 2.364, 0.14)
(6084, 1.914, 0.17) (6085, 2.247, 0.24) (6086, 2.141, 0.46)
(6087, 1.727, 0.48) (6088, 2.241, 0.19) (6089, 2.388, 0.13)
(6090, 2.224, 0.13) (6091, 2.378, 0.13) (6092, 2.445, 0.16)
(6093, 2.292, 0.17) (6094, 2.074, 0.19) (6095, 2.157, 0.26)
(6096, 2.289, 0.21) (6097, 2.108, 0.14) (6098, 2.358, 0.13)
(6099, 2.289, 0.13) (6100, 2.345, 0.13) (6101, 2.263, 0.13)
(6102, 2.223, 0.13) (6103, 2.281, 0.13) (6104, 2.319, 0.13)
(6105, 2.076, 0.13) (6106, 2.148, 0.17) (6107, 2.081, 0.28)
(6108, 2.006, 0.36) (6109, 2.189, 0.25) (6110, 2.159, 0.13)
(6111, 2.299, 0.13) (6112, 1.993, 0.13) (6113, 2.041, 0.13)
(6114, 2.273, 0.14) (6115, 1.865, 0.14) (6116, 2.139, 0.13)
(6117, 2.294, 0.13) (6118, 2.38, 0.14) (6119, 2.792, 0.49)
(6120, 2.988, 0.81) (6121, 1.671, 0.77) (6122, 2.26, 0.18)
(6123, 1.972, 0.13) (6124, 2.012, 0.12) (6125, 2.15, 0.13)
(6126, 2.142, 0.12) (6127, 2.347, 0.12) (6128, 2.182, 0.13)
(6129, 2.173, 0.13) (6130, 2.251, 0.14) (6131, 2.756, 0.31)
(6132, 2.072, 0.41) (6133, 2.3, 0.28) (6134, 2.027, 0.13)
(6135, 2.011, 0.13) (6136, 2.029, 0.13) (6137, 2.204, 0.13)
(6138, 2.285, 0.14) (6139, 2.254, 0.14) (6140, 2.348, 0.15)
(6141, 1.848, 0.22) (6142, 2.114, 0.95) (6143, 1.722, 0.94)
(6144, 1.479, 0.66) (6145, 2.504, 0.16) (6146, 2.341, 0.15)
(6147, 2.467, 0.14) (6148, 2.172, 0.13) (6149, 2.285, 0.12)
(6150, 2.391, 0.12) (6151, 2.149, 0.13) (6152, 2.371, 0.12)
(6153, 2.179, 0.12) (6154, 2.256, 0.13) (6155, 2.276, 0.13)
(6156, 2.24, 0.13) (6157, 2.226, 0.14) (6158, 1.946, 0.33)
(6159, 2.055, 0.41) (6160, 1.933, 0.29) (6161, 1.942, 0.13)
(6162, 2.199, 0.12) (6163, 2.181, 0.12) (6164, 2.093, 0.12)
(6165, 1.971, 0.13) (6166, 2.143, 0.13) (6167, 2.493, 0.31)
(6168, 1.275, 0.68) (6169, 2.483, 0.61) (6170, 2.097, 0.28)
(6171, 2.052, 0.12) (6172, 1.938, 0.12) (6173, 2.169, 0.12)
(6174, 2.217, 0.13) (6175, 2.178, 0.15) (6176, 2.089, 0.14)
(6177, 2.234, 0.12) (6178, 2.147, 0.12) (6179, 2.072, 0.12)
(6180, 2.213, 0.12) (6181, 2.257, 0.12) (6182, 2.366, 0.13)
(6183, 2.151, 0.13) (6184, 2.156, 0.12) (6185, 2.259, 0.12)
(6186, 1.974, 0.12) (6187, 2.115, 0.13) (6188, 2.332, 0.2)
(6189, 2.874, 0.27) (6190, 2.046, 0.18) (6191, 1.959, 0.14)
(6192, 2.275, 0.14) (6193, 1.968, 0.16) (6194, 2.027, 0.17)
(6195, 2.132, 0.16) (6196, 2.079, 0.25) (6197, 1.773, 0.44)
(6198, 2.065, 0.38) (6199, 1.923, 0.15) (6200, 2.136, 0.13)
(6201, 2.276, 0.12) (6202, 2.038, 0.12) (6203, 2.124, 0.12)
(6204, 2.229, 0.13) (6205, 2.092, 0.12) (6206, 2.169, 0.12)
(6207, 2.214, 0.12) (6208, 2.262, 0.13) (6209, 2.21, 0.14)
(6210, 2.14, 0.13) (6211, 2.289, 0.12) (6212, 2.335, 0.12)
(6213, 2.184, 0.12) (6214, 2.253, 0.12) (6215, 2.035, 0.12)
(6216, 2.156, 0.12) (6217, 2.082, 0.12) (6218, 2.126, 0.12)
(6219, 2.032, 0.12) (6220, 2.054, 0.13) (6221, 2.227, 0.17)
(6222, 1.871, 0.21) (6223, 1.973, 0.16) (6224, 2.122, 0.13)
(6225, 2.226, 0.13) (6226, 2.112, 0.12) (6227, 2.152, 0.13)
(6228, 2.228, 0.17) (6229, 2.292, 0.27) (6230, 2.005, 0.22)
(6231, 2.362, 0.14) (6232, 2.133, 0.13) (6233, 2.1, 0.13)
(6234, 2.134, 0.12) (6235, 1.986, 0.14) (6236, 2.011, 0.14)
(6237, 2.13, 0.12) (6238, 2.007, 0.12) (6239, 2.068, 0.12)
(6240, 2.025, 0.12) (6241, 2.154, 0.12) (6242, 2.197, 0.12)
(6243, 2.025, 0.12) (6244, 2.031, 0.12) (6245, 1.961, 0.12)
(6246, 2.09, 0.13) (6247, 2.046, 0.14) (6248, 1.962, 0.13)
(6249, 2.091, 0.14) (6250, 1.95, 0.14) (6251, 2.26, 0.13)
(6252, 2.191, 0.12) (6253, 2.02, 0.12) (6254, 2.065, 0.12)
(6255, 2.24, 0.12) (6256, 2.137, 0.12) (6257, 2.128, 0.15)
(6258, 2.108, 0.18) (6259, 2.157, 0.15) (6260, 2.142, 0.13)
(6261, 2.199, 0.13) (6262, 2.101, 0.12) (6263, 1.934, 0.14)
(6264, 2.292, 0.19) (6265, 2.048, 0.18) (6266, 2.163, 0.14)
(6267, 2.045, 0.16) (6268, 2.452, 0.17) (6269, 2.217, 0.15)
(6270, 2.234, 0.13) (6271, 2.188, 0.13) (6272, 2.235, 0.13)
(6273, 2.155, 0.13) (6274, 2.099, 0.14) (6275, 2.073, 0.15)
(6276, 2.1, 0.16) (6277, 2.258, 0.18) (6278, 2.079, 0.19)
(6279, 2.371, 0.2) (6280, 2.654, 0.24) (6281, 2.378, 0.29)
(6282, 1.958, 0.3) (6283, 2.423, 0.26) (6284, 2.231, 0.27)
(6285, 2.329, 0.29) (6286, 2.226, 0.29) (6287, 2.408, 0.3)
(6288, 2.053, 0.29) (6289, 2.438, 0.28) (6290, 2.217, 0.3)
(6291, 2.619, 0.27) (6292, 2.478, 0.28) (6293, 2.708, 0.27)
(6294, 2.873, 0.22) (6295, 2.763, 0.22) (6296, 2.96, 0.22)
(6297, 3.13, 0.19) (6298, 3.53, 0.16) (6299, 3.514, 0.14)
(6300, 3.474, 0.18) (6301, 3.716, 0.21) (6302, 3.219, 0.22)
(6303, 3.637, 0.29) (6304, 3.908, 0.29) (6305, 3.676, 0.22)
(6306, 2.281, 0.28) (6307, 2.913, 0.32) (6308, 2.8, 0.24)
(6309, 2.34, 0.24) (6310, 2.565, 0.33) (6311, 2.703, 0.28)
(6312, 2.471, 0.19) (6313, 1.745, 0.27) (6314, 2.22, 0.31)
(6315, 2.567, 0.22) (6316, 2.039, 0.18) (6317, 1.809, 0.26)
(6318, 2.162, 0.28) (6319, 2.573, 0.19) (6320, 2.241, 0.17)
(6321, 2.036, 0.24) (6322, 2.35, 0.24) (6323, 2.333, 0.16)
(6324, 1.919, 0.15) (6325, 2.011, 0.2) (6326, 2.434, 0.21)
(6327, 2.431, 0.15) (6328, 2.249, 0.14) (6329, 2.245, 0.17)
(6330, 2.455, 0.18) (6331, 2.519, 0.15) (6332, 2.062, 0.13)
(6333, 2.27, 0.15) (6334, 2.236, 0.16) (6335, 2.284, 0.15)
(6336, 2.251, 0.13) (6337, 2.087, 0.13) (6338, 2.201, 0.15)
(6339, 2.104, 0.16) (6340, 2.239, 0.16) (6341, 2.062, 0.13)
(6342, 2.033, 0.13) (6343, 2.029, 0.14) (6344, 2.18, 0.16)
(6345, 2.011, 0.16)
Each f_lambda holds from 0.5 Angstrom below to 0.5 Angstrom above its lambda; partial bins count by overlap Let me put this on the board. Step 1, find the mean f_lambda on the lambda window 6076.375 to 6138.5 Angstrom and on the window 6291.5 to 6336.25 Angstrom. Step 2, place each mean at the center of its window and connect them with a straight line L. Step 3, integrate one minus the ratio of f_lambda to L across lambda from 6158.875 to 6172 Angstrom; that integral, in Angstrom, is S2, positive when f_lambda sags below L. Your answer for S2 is 1.40 Angstrom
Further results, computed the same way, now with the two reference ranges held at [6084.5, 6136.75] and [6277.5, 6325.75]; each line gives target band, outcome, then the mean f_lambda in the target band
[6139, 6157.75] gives 0.80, 2.19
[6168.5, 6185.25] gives 1.14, 2.18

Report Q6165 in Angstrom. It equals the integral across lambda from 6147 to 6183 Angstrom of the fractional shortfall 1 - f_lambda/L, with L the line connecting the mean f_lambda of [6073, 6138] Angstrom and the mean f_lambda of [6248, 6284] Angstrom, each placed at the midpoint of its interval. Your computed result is 0.5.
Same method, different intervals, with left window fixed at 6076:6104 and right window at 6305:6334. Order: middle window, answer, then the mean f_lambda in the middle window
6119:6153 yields 0.5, 2.2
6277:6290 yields 0.1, 2.29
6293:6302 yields -3.5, 3.21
